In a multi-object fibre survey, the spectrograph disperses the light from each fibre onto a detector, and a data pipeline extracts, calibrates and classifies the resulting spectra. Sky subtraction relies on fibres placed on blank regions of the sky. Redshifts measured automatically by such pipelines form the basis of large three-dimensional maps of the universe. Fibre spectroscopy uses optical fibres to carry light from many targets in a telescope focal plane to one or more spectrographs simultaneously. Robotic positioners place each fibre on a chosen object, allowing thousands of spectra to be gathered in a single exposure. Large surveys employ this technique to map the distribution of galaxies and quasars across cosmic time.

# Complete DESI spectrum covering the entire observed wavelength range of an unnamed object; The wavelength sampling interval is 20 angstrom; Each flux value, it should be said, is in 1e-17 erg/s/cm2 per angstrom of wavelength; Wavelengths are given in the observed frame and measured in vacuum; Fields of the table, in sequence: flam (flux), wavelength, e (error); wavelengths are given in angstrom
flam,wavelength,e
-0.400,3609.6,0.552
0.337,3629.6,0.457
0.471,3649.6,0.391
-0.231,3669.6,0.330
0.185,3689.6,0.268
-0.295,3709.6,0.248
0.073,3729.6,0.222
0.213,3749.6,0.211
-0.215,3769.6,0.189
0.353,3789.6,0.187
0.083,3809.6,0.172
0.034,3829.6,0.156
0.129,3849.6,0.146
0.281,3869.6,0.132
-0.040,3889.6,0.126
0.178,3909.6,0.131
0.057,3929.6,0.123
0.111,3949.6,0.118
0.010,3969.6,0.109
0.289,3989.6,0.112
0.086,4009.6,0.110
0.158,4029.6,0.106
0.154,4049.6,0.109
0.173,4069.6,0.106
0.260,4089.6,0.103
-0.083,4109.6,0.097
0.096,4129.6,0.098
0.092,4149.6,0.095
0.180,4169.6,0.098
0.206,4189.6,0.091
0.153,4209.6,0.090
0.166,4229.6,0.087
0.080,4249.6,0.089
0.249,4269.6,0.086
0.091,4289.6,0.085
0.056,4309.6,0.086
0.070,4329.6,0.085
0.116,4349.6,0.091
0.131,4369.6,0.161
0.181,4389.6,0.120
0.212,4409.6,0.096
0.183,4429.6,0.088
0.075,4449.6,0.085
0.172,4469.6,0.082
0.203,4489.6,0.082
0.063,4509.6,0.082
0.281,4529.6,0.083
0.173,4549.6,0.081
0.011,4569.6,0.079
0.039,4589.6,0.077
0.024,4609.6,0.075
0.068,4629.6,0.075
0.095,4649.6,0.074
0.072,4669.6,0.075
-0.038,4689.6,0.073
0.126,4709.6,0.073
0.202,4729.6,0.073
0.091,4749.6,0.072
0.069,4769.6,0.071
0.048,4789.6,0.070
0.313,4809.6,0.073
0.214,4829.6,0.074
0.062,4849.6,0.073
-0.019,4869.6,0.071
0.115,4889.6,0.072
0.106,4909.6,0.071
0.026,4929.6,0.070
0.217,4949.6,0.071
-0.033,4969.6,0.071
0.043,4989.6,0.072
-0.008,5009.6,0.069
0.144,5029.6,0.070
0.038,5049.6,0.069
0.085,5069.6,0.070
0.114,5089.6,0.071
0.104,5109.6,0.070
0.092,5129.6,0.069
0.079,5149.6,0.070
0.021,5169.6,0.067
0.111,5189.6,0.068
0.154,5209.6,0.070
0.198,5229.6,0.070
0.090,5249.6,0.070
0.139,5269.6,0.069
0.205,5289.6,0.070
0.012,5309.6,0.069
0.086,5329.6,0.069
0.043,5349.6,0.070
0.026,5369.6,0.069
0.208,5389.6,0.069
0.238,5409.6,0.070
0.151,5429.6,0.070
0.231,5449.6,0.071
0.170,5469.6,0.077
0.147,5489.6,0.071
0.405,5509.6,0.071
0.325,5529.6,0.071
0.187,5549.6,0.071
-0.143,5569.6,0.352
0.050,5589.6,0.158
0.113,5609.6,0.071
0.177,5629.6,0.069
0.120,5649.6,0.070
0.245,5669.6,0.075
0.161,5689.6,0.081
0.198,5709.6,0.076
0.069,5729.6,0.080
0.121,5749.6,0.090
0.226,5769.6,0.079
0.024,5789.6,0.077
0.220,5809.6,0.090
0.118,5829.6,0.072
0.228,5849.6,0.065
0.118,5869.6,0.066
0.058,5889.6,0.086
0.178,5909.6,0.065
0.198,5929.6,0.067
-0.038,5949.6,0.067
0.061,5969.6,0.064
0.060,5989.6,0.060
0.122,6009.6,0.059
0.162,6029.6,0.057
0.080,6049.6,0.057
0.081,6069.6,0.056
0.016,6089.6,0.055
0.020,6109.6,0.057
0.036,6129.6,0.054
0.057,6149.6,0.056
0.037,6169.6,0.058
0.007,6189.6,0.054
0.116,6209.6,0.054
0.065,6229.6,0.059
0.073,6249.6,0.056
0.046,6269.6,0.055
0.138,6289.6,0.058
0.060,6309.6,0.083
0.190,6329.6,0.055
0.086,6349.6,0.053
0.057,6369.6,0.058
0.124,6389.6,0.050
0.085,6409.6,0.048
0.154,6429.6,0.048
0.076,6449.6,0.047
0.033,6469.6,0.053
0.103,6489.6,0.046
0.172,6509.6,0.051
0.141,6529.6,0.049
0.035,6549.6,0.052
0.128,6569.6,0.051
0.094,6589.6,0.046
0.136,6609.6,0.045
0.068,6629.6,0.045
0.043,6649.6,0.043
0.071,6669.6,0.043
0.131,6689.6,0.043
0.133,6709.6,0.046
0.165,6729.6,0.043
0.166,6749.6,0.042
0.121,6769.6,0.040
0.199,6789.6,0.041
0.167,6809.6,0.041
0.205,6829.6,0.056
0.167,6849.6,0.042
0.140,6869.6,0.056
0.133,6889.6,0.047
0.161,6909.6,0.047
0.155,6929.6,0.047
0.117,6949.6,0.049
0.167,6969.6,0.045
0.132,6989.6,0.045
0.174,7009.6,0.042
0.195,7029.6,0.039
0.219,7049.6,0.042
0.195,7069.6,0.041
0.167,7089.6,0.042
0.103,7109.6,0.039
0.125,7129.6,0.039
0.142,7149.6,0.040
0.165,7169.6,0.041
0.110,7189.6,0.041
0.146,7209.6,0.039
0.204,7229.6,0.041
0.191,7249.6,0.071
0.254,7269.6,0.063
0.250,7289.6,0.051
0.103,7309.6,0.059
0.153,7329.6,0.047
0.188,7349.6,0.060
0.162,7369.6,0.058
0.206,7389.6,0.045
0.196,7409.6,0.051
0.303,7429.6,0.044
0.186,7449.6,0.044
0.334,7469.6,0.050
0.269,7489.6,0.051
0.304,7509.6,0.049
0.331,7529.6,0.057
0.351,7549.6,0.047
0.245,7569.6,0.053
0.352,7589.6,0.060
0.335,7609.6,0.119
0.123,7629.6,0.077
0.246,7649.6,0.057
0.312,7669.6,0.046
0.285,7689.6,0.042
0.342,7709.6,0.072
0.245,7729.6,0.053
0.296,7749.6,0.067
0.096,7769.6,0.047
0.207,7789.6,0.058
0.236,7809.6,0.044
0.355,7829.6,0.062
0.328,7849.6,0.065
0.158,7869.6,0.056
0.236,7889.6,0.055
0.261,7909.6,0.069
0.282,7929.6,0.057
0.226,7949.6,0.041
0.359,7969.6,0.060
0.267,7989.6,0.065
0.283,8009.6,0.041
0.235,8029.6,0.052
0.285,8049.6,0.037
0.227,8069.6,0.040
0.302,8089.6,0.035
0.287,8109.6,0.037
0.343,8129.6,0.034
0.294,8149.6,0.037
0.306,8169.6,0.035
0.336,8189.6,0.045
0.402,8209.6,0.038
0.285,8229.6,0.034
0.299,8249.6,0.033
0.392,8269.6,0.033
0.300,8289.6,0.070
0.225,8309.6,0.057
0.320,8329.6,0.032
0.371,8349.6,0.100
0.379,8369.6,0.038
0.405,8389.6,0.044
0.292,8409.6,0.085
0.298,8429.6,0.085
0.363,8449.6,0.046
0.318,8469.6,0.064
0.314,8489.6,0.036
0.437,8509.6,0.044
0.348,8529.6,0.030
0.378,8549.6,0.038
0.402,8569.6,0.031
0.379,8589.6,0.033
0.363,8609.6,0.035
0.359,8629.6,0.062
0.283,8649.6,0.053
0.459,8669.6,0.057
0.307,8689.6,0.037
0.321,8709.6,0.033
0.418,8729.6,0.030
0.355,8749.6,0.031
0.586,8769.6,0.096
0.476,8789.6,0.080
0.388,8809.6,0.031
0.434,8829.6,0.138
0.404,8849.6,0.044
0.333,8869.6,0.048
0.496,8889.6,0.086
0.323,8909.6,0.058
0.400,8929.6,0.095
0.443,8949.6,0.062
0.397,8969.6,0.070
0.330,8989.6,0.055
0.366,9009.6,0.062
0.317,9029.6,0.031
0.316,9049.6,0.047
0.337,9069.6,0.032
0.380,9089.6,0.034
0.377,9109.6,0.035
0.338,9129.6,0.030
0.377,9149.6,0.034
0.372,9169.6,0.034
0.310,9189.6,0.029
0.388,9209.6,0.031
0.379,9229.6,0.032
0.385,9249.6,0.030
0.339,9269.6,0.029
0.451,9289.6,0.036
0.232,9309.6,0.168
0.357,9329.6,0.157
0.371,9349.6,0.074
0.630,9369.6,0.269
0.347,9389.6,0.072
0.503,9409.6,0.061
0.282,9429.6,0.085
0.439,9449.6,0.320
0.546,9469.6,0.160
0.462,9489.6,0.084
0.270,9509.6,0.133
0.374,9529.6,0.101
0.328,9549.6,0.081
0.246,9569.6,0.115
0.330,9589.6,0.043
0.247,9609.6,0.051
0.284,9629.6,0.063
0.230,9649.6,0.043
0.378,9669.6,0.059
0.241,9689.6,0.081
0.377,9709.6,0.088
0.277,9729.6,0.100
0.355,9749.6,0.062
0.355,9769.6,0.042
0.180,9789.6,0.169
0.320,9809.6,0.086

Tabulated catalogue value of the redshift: 0.860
